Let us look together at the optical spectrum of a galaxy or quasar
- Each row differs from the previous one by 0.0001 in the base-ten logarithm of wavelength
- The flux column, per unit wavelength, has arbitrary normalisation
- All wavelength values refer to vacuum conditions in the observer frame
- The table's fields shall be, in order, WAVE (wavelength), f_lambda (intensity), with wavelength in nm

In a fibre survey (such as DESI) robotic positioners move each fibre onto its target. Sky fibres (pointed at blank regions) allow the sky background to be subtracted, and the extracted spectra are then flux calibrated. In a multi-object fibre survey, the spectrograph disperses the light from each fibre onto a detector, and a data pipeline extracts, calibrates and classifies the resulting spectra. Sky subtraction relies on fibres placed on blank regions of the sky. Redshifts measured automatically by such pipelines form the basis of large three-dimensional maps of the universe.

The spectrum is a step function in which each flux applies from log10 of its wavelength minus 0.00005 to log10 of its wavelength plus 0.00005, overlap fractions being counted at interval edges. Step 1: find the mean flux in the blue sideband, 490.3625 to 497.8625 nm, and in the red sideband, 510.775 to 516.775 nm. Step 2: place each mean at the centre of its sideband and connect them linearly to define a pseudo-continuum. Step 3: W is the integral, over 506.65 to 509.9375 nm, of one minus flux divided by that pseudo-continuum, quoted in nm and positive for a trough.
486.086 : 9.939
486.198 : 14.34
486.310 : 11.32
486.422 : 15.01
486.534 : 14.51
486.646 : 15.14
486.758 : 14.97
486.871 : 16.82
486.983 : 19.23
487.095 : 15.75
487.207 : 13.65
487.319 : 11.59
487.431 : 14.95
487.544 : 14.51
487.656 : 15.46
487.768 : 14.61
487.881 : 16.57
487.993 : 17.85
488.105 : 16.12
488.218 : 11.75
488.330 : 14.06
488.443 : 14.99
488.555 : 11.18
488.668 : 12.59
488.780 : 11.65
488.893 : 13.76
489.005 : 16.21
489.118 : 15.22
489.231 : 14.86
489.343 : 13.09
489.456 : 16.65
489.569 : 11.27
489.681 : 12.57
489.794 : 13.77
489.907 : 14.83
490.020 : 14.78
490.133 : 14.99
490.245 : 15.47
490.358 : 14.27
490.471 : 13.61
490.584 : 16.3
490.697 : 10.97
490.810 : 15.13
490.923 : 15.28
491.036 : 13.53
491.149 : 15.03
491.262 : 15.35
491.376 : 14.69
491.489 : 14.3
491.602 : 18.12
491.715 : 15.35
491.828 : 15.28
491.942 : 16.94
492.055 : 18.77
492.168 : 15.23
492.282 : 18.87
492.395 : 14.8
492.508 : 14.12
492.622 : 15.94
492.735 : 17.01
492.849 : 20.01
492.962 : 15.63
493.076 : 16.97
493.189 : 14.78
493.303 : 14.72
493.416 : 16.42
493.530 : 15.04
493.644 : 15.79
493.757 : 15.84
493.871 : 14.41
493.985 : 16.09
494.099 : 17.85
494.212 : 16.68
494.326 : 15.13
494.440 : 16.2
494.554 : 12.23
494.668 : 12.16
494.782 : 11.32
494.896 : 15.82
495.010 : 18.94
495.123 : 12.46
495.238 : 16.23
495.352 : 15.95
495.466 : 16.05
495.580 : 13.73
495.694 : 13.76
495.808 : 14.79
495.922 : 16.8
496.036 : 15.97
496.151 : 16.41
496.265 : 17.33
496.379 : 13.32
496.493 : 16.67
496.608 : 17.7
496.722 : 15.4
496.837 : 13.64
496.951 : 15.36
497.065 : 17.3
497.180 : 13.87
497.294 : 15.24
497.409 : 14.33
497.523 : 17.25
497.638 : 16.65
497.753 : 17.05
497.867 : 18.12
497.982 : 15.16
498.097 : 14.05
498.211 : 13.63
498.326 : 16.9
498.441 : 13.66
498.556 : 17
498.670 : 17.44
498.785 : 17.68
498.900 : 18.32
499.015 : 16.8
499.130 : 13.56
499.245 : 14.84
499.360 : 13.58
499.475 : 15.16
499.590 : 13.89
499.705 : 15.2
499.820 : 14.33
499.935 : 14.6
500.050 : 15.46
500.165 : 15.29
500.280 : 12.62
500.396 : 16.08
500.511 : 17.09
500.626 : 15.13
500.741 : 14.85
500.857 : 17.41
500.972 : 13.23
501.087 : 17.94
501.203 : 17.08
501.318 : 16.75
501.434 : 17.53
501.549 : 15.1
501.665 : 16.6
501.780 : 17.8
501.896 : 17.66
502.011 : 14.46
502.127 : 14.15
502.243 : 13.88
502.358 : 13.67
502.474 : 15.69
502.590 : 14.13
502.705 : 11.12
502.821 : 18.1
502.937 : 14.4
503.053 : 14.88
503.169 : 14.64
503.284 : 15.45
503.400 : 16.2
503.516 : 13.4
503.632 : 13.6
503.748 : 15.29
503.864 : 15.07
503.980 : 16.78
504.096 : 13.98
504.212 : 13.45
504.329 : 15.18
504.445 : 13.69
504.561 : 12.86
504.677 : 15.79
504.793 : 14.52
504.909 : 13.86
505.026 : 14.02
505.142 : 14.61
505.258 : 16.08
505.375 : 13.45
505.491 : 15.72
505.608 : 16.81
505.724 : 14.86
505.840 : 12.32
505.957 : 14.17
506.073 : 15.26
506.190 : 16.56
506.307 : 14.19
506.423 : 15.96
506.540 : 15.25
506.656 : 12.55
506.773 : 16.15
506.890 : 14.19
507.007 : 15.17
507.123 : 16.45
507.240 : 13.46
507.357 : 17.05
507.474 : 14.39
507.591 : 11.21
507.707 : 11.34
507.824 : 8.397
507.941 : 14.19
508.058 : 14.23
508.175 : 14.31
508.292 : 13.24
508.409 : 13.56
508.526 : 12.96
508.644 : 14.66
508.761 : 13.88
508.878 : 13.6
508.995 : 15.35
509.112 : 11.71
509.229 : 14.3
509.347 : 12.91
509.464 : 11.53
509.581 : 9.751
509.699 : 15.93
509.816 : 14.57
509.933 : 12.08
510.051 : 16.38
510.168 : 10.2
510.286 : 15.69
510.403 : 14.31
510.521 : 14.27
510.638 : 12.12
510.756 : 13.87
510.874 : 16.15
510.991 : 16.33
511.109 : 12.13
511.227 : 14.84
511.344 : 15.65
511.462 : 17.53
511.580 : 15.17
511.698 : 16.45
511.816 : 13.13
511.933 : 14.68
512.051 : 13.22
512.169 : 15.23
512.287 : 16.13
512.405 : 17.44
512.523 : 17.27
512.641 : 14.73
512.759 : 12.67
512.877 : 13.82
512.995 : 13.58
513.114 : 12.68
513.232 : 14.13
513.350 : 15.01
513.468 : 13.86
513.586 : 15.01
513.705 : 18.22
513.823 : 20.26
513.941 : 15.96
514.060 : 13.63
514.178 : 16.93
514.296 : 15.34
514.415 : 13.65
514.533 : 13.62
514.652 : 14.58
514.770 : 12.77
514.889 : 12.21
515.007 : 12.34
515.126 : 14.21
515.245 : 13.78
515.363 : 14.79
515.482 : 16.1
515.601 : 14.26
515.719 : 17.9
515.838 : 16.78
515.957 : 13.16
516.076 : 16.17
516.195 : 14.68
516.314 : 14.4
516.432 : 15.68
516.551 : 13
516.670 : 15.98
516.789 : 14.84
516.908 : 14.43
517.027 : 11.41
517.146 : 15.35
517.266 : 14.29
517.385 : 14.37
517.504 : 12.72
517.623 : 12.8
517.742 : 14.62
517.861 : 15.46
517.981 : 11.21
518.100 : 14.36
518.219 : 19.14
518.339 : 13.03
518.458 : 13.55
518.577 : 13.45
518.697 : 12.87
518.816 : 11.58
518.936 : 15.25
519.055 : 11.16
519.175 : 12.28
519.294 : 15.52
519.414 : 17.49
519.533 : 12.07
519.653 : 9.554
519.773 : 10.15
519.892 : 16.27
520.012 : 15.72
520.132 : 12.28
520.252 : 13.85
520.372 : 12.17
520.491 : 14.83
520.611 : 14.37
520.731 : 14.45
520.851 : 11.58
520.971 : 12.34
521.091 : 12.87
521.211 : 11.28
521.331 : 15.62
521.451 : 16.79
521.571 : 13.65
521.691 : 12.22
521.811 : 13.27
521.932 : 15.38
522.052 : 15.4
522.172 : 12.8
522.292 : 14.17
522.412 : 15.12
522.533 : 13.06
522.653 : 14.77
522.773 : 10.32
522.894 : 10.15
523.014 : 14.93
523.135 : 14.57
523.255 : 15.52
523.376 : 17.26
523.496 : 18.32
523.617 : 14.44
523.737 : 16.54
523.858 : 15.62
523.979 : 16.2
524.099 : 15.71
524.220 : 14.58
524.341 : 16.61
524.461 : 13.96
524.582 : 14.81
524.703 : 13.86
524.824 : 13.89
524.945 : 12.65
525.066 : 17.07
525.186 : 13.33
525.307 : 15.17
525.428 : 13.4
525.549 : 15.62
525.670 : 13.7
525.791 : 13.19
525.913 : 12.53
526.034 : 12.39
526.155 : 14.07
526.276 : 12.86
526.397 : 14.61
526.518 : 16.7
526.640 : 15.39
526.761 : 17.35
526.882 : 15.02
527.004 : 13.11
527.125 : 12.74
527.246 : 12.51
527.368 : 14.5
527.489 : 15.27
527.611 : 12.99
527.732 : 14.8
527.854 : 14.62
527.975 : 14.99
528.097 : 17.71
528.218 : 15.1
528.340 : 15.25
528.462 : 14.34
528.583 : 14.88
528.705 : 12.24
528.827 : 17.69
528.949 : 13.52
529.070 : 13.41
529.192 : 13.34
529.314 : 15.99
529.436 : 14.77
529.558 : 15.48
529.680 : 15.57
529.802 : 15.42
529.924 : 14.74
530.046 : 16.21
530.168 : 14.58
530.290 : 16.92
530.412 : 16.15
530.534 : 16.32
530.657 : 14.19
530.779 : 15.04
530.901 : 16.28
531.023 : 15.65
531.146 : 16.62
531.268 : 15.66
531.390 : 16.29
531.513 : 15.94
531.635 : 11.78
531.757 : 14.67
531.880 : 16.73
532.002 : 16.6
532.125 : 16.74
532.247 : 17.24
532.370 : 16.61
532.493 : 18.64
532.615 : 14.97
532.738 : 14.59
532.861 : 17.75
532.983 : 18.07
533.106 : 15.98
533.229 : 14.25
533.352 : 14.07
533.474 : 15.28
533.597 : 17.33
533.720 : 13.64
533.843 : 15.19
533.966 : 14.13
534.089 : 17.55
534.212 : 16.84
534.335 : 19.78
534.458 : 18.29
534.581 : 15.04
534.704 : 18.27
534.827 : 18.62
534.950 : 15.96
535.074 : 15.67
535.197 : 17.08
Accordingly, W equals 0.33 nm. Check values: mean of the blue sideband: 15.5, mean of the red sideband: 14.9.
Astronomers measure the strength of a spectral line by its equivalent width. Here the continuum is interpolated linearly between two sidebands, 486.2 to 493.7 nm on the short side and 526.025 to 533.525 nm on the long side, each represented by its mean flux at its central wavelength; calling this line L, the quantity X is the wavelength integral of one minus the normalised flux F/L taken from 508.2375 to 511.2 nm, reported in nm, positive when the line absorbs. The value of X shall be 0.28 nm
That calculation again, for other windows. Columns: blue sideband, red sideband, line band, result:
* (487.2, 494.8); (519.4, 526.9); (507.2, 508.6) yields 0.130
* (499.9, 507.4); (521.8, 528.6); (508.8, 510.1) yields 0.130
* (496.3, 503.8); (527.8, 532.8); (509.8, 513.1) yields 0.182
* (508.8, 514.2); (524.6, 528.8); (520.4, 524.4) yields 0.017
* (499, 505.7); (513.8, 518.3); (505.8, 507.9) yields 0.111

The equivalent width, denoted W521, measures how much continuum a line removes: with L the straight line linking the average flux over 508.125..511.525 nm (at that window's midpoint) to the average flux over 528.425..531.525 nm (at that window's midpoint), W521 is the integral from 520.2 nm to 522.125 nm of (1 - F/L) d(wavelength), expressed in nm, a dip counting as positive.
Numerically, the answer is 0.12 nm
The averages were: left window 13.9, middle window 13.7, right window 15.3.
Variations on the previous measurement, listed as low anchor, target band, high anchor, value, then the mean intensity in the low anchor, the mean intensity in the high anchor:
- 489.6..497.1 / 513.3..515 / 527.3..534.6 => 0.05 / 15.4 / 15.6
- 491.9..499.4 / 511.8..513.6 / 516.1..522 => -0.03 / 15.7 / 13.8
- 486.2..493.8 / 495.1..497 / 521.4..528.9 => -0.07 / 15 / 14.5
